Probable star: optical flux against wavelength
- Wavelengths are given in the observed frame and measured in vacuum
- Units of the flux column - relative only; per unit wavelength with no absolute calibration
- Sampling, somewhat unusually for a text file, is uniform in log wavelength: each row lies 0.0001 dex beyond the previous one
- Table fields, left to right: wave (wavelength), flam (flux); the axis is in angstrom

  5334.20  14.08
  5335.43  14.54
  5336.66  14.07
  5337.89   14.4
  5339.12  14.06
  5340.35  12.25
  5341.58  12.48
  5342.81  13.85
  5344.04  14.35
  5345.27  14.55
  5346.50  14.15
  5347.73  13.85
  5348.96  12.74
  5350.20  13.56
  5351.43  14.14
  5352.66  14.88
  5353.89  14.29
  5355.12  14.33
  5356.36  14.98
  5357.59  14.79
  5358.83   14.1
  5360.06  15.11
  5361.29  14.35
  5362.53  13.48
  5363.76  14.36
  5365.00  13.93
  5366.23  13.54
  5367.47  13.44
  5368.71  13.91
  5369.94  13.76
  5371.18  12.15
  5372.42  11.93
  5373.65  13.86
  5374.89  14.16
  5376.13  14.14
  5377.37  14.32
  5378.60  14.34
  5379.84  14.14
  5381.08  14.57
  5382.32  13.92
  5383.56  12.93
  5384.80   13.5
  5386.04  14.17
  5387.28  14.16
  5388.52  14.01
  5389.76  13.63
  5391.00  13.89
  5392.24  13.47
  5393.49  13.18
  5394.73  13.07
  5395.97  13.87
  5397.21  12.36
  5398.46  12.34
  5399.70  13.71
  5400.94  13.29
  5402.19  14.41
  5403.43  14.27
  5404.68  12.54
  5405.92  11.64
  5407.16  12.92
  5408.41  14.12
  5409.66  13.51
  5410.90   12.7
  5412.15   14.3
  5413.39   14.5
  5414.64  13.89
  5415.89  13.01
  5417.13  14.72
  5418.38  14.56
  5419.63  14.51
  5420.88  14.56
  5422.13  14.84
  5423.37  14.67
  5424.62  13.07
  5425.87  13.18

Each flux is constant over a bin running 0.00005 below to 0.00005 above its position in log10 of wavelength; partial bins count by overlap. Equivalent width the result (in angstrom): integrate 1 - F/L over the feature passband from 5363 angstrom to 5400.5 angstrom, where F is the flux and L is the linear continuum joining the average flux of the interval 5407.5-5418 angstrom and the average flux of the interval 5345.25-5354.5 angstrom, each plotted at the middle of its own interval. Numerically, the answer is 0.8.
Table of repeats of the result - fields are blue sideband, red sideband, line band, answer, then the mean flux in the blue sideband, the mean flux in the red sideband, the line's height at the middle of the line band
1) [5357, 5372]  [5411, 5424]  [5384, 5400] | 0.7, 13.9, 14.3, 14.1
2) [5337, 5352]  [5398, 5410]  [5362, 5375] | 0.1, 13.7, 13.3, 13.5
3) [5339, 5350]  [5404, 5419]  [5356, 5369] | -0.6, 13.6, 13.5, 13.6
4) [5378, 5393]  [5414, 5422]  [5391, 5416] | 1.2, 13.9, 14.2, 14.1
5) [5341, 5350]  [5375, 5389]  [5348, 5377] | -0.1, 13.7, 14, 13.9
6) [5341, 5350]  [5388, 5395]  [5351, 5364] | -0.7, 13.7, 13.6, 13.7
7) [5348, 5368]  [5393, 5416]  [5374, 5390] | -0.3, 14.1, 13.4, 13.7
